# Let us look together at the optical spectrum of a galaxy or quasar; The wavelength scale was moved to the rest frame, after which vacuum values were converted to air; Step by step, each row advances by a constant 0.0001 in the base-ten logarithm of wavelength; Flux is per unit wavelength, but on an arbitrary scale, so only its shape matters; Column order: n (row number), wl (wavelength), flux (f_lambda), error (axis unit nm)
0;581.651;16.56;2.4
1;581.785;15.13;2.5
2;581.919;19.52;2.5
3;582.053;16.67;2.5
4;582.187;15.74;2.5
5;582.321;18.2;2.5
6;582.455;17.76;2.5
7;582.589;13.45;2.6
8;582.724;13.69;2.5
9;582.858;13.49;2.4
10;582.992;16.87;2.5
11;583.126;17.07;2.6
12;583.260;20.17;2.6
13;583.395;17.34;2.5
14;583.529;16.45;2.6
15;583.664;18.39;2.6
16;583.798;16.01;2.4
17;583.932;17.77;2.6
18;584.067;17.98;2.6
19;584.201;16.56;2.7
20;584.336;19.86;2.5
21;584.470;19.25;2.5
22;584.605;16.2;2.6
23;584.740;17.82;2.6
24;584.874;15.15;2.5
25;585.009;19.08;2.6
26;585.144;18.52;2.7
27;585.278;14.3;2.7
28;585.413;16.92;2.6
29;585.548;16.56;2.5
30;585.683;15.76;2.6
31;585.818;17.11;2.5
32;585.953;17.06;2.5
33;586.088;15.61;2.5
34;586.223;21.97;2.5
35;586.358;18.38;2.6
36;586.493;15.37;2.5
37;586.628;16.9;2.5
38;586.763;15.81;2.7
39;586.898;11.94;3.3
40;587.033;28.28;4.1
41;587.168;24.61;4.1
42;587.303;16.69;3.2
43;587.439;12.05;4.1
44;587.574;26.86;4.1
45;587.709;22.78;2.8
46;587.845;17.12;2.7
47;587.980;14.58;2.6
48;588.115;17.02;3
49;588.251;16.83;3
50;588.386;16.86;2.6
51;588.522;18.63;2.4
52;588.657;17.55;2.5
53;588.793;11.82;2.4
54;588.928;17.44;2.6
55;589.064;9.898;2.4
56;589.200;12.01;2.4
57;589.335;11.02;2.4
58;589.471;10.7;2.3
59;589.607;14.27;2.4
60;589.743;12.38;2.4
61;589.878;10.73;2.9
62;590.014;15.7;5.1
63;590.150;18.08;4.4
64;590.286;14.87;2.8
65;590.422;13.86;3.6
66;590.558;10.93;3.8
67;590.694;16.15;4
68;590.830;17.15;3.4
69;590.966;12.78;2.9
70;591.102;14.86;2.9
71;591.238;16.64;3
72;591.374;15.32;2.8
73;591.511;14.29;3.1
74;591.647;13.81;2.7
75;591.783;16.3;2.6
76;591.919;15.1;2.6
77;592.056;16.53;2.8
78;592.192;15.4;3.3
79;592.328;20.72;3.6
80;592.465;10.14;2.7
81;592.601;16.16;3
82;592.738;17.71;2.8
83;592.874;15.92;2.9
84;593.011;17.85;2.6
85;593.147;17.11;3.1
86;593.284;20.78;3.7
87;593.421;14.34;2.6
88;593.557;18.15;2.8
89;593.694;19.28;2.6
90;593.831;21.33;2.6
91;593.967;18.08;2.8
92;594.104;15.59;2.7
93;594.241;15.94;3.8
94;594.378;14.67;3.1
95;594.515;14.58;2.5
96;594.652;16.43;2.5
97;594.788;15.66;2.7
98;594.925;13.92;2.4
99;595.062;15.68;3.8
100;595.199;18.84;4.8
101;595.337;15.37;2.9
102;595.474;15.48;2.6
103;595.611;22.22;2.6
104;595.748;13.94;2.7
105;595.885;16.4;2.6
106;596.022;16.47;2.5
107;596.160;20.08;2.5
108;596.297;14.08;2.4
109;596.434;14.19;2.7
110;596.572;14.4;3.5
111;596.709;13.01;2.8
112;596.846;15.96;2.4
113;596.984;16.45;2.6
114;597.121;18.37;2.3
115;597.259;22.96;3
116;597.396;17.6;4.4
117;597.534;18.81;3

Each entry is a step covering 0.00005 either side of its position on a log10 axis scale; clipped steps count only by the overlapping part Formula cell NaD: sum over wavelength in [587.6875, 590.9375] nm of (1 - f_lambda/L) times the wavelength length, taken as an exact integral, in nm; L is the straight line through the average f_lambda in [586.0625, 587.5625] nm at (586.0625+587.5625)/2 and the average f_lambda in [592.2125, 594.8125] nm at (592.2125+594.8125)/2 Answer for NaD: 0.55 nm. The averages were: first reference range 18.4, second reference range 16.9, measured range 14.8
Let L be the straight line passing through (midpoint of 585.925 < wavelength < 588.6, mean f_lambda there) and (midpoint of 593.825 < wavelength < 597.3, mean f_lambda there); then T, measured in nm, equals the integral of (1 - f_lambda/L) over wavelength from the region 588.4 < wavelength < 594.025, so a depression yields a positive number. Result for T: 0.62 nm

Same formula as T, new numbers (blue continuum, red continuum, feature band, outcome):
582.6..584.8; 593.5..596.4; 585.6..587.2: -0.10 nm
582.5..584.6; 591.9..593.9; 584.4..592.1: 0.39 nm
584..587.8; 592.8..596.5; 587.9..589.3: 0.20 nm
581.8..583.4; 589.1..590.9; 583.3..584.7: -0.14 nm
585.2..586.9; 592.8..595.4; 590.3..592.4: 0.18 nm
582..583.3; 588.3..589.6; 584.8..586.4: -0.21 nm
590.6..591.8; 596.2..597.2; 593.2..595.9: -0.27 nm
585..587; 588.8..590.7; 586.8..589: -0.45 nm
